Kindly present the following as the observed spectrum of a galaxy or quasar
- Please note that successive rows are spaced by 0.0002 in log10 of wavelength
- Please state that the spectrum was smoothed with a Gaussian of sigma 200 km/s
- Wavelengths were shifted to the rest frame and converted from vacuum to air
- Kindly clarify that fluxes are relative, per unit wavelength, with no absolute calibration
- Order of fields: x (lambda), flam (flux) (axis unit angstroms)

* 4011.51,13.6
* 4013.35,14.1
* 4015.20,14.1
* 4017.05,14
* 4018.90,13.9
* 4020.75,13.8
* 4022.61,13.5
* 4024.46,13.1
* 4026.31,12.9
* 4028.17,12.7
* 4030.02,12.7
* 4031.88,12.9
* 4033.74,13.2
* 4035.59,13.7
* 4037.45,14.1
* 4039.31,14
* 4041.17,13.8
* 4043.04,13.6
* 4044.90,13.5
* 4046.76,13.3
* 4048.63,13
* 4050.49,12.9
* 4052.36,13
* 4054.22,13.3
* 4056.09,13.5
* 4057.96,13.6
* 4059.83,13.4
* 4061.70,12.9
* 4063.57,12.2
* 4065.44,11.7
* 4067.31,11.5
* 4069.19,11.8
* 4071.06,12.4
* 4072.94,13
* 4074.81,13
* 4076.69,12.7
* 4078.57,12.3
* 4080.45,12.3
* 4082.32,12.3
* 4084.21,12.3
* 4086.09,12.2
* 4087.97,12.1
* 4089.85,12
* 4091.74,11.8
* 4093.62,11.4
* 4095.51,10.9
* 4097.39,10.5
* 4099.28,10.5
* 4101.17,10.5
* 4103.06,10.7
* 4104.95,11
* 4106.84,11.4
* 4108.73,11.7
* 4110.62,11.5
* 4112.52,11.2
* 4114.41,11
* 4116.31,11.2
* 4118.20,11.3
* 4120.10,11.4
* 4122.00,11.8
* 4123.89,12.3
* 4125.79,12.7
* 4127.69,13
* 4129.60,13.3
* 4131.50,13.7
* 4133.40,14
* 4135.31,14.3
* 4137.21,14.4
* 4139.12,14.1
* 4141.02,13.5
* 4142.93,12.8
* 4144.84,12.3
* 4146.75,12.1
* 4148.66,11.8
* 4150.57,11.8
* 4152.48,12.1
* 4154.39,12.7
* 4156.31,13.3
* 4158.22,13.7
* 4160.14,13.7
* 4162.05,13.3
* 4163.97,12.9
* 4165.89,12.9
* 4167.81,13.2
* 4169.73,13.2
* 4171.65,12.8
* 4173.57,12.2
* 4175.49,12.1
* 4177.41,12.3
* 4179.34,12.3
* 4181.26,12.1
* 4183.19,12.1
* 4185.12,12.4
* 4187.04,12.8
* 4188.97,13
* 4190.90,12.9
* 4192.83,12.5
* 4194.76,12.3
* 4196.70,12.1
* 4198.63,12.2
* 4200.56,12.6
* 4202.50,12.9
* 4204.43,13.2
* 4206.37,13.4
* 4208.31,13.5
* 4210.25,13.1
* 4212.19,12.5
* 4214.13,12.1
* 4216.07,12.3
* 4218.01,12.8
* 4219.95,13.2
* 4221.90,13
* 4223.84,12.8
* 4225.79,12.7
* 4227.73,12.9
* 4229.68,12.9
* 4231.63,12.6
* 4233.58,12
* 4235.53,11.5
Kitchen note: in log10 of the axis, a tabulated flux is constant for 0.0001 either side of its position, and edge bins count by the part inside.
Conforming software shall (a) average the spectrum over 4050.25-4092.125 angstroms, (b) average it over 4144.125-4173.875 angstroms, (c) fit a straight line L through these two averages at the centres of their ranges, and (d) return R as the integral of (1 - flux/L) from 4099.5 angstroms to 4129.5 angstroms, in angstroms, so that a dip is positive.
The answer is 2.6 angstroms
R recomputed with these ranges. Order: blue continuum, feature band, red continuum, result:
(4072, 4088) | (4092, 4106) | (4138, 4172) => 2.0 angstroms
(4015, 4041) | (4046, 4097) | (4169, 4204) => 2.9 angstroms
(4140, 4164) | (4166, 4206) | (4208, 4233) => 0.6 angstroms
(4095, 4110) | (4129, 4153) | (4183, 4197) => -3.1 angstroms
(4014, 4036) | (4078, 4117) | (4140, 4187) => 4.6 angstroms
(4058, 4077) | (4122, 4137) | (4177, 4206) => -0.9 angstroms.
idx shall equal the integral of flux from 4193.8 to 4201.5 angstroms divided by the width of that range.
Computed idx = 12.3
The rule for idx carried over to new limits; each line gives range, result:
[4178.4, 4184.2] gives 12.2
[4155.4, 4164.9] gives 13.4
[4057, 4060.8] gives 13.5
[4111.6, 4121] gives 11.2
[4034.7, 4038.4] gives 13.9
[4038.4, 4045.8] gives 13.7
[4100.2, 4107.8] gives 10.9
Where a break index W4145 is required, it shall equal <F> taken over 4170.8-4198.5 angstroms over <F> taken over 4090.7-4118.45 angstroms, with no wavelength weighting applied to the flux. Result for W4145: 1.12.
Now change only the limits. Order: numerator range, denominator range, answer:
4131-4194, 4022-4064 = 0.97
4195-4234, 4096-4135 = 1.08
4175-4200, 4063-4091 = 1.01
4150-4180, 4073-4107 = 1.09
